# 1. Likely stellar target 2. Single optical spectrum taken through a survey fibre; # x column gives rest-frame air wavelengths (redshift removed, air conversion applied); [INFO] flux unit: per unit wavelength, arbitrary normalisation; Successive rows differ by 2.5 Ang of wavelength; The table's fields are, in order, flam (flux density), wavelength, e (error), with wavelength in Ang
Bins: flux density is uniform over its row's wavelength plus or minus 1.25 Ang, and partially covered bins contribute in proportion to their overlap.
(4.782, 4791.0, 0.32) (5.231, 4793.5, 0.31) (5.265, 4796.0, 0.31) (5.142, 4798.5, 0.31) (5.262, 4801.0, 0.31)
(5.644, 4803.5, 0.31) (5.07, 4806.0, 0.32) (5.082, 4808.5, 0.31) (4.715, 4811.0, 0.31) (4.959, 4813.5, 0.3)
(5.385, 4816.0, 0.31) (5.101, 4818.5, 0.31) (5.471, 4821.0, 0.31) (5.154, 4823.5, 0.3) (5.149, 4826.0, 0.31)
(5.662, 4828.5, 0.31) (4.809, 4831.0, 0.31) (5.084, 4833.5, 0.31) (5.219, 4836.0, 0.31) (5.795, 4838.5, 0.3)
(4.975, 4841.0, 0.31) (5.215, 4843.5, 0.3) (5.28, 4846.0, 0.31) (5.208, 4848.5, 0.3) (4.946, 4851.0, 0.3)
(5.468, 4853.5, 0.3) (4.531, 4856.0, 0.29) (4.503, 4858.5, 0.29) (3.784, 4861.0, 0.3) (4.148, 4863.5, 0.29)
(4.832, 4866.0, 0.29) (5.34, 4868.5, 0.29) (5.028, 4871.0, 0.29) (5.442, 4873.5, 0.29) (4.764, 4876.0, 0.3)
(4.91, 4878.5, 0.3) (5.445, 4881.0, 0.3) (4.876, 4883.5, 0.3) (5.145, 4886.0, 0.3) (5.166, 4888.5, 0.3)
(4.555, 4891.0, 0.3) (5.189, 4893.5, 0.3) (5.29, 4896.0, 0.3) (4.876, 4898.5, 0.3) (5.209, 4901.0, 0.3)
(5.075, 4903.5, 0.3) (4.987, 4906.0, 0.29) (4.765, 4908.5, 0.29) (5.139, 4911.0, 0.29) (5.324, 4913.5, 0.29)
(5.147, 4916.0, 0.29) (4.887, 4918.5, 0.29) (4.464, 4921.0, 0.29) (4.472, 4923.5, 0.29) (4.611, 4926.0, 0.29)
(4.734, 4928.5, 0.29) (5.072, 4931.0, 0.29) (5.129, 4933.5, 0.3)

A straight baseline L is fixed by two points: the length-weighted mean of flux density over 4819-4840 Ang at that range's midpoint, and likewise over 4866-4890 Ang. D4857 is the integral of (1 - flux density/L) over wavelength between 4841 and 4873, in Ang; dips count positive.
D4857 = 1.9 Ang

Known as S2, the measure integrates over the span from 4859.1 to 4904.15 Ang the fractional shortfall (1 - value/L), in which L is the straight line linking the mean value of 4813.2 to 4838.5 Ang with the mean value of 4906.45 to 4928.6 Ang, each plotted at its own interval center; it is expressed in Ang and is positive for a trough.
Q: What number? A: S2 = 0.52 Ang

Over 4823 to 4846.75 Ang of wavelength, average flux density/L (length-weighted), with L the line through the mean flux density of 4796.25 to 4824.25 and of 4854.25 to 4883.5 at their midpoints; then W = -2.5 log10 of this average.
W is -0.044 mag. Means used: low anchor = 5.18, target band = 5.24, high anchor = 4.81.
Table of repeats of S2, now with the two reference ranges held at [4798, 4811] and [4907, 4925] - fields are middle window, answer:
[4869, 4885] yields -0.32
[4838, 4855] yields -0.53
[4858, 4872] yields 1.17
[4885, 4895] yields -0.12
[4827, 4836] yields -0.12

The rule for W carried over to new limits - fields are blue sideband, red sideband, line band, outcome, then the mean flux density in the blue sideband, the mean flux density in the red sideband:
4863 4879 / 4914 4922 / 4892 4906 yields -0.04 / 4.96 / 4.89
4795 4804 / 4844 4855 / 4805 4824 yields 0.03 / 5.3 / 5.21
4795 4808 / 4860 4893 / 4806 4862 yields 0.01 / 5.27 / 4.89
